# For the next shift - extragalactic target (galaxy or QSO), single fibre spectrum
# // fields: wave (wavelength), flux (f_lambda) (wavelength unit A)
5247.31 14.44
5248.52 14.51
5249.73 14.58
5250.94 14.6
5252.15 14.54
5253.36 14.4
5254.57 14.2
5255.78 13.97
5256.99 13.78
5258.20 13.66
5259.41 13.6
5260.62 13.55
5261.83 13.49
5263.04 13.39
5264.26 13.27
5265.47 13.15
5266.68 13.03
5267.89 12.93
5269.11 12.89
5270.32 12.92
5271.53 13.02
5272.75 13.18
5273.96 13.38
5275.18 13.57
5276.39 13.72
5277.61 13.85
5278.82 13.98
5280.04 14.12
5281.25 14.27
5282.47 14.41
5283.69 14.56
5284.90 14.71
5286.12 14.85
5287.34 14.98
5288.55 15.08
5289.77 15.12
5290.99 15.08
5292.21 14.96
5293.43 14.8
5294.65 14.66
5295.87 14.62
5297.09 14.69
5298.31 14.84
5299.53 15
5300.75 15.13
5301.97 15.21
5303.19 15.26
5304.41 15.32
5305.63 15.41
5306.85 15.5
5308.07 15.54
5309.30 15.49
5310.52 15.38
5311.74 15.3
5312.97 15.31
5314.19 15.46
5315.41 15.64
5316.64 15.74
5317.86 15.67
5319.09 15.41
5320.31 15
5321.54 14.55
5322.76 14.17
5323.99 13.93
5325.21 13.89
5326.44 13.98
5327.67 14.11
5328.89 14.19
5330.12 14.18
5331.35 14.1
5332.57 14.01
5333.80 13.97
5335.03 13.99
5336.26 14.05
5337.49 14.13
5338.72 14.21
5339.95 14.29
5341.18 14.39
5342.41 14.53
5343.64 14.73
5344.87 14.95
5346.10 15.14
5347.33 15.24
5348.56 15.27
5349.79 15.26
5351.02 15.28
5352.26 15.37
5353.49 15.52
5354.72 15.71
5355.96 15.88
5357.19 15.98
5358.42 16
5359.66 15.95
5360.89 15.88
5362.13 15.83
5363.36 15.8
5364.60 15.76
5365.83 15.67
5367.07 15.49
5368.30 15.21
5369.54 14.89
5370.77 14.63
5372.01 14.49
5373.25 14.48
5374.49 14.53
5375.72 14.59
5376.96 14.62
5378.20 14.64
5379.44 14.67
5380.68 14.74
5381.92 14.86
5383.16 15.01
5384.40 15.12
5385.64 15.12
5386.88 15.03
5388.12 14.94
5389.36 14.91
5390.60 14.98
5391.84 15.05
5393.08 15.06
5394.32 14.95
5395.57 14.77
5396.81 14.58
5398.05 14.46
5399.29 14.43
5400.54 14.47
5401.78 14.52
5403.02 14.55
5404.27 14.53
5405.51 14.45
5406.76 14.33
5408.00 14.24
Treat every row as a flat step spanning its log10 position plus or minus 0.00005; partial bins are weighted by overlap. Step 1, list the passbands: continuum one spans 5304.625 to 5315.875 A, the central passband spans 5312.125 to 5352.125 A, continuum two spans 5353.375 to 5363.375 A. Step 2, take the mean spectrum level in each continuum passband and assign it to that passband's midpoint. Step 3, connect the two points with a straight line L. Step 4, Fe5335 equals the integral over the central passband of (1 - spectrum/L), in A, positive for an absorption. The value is 2.5 A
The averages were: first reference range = 15.4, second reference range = 15.9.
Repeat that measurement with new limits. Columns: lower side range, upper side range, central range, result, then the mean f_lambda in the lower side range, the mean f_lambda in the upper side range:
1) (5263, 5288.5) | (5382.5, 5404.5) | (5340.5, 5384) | -1.91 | 13.8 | 14.8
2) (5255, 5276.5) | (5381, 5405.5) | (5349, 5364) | -1.37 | 13.4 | 14.8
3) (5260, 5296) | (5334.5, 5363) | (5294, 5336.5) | -0.74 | 14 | 15.1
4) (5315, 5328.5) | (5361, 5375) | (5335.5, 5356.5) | 0.05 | 14.7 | 15.2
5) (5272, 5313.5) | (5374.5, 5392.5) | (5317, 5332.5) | 0.36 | 14.7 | 14.9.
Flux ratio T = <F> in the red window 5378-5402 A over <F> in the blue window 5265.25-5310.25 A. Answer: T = 1.03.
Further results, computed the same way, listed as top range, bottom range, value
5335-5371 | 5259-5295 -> 1.09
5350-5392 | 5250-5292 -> 1.09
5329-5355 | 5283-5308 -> 0.98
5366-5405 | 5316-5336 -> 1.03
